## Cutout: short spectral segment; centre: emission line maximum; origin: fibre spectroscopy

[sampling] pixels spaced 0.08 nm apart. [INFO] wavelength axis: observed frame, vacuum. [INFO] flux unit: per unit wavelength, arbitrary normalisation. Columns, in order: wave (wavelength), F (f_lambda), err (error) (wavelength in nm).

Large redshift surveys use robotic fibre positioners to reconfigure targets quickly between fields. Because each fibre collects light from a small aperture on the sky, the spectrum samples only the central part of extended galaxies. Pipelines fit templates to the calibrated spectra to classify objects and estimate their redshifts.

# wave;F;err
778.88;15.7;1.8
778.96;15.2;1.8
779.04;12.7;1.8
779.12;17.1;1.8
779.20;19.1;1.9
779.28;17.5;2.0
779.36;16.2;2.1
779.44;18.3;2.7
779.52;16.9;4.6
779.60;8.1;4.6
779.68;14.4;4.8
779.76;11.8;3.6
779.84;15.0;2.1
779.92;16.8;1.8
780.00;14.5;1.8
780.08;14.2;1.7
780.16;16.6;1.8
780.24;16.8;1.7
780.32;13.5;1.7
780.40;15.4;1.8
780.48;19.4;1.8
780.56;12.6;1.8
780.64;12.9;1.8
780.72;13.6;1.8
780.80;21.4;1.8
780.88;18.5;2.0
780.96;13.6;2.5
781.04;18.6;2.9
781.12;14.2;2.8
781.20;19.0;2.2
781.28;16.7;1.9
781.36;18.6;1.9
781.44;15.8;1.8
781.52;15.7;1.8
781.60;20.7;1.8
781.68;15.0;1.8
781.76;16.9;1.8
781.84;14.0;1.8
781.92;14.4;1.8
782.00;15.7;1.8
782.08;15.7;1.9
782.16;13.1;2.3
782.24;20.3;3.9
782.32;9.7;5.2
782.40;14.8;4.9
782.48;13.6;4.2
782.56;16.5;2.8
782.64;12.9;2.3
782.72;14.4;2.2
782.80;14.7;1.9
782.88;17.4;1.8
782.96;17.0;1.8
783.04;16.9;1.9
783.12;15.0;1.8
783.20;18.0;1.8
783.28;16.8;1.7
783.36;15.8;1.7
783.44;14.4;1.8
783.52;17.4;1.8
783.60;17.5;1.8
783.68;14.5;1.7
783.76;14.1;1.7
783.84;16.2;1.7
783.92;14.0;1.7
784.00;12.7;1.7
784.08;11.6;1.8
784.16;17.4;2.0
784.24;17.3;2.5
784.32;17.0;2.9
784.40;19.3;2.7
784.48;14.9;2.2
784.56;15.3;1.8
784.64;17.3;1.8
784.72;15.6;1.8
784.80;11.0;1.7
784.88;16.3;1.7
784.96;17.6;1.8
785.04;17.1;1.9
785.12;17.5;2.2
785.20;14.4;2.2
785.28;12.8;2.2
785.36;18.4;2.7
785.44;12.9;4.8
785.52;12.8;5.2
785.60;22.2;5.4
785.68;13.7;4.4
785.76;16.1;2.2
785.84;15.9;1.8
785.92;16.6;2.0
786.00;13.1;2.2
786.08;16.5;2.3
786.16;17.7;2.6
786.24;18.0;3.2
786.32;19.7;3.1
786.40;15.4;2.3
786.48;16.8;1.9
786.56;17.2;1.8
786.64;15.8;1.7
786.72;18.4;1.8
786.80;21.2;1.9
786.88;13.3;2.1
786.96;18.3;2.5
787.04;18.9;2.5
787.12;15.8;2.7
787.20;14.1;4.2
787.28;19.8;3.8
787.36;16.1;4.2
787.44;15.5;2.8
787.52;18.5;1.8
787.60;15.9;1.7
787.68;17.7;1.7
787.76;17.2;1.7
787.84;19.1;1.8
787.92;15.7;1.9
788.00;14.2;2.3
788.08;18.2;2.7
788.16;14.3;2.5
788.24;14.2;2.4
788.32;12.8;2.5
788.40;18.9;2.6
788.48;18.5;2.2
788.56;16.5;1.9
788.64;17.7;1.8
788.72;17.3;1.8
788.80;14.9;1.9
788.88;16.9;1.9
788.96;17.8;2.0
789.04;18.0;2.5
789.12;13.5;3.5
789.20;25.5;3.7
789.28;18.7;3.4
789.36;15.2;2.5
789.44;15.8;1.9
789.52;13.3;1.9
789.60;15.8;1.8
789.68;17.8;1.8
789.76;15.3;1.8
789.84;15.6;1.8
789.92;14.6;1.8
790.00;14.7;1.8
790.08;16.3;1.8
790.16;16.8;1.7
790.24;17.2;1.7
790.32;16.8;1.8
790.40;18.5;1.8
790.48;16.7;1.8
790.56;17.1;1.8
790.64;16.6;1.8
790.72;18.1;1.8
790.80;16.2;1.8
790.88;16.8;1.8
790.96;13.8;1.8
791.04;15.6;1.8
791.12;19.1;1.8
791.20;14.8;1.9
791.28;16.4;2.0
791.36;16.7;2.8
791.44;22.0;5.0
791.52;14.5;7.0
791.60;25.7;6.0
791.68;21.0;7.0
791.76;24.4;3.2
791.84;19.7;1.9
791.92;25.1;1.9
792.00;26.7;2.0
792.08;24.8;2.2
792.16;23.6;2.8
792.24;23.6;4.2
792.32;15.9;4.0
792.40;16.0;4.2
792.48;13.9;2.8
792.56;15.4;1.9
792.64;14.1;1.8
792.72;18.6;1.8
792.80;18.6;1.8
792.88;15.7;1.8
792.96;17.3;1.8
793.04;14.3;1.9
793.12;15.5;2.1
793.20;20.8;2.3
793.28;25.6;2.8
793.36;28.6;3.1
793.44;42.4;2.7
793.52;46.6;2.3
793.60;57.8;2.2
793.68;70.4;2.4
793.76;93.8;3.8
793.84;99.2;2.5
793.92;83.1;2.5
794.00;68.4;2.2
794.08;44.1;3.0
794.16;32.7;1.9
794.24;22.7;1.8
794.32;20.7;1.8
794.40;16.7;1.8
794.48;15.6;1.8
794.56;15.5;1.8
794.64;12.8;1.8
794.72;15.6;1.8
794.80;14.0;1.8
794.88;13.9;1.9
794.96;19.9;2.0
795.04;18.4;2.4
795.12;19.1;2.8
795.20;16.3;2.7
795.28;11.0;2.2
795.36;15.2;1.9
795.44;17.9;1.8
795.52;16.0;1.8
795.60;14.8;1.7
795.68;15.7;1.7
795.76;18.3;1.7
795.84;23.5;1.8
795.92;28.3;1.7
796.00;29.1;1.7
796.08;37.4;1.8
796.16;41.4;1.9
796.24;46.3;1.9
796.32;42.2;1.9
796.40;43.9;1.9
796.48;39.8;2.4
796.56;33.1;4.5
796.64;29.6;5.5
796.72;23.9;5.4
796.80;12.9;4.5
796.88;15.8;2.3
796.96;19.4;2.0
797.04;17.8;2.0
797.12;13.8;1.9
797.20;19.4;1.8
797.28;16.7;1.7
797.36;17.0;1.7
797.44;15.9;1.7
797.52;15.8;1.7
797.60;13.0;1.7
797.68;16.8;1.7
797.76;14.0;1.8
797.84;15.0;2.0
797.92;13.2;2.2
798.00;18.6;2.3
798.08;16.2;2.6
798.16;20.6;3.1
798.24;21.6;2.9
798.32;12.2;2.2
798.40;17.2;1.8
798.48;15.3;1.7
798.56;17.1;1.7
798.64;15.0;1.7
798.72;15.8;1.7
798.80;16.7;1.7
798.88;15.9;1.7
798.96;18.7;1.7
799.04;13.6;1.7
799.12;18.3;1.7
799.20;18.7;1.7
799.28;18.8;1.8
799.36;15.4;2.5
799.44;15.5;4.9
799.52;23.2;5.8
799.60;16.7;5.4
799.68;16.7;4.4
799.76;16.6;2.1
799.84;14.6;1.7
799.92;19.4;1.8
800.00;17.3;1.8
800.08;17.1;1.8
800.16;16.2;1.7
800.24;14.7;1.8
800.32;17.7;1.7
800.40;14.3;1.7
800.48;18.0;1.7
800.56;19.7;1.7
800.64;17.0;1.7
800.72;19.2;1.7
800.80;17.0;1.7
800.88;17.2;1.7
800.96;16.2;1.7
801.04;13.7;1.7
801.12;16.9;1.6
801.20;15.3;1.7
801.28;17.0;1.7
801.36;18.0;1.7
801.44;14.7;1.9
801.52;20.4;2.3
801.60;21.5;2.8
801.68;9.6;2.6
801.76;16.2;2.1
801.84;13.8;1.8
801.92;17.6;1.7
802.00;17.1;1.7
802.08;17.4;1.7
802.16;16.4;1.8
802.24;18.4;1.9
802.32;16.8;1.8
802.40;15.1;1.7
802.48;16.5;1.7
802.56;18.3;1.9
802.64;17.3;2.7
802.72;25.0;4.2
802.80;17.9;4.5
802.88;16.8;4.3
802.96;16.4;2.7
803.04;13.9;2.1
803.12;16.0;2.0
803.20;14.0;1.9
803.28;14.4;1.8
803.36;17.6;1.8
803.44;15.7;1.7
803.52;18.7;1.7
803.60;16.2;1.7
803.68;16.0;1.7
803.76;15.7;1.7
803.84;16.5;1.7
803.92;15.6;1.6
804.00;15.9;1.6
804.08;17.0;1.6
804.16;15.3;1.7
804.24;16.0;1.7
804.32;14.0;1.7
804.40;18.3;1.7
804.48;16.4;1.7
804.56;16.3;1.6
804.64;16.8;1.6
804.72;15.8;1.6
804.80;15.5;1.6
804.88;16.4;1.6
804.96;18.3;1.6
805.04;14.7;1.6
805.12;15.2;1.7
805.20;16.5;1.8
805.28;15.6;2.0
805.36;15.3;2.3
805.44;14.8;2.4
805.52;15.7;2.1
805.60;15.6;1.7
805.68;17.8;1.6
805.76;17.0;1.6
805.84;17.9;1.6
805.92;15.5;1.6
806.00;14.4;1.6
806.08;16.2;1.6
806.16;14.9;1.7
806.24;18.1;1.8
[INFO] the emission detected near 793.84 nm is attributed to Halpha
